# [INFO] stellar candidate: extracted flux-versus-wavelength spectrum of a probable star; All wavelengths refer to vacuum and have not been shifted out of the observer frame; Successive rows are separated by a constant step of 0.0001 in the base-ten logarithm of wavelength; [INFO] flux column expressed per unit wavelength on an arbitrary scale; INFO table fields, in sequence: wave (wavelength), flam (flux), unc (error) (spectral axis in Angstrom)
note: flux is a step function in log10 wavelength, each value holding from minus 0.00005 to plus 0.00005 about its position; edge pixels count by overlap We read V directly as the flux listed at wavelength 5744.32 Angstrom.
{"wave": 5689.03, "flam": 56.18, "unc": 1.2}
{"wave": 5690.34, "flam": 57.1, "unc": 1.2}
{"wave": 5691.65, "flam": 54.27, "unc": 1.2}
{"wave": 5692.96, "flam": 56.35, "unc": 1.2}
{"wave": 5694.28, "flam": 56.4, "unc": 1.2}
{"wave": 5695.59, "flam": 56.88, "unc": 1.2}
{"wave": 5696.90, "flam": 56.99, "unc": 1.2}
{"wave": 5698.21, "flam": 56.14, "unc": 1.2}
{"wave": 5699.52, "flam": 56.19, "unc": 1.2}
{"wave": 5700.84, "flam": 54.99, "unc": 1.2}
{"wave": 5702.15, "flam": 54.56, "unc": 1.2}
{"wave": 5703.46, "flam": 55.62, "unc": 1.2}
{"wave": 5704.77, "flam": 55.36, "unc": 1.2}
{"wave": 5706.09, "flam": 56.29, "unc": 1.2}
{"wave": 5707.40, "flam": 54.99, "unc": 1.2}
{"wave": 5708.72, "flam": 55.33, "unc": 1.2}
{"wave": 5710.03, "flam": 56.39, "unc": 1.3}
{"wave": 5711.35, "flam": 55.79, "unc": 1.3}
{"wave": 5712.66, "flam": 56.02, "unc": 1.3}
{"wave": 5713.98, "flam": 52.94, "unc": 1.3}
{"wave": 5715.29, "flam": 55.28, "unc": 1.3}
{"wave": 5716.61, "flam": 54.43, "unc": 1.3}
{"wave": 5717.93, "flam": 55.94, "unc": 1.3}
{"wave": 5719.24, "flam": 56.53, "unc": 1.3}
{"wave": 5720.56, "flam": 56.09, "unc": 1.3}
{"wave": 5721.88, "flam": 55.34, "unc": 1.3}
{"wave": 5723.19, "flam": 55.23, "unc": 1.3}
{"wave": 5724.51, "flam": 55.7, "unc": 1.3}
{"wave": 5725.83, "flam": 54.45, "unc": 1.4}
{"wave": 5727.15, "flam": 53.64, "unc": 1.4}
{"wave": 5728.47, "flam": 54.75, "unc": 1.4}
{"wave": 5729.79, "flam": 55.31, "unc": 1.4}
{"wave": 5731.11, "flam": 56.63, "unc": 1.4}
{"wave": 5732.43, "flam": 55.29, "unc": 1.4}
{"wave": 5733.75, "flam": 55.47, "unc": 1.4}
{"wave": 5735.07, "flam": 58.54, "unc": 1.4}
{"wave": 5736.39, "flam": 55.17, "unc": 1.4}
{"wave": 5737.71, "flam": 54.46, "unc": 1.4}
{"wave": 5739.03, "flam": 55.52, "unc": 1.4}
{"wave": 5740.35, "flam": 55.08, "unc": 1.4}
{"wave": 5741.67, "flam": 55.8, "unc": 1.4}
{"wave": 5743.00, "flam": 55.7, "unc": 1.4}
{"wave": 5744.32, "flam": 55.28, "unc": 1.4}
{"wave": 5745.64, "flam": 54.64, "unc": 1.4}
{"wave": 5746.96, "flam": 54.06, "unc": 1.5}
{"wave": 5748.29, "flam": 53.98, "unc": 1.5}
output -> 55.28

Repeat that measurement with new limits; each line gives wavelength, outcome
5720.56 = 56.09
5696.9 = 56.99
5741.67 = 55.8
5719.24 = 56.53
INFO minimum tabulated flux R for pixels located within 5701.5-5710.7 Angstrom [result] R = 54.56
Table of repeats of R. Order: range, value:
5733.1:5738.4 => 54.46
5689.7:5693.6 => 54.27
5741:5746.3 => 54.64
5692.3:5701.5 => 54.99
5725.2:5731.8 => 53.64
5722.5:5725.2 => 55.23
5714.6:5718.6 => 54.43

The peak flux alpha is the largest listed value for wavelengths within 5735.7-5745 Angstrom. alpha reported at 55.8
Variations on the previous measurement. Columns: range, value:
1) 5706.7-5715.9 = 56.39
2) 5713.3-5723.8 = 56.53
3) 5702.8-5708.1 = 56.29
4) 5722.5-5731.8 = 56.63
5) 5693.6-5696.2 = 56.88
